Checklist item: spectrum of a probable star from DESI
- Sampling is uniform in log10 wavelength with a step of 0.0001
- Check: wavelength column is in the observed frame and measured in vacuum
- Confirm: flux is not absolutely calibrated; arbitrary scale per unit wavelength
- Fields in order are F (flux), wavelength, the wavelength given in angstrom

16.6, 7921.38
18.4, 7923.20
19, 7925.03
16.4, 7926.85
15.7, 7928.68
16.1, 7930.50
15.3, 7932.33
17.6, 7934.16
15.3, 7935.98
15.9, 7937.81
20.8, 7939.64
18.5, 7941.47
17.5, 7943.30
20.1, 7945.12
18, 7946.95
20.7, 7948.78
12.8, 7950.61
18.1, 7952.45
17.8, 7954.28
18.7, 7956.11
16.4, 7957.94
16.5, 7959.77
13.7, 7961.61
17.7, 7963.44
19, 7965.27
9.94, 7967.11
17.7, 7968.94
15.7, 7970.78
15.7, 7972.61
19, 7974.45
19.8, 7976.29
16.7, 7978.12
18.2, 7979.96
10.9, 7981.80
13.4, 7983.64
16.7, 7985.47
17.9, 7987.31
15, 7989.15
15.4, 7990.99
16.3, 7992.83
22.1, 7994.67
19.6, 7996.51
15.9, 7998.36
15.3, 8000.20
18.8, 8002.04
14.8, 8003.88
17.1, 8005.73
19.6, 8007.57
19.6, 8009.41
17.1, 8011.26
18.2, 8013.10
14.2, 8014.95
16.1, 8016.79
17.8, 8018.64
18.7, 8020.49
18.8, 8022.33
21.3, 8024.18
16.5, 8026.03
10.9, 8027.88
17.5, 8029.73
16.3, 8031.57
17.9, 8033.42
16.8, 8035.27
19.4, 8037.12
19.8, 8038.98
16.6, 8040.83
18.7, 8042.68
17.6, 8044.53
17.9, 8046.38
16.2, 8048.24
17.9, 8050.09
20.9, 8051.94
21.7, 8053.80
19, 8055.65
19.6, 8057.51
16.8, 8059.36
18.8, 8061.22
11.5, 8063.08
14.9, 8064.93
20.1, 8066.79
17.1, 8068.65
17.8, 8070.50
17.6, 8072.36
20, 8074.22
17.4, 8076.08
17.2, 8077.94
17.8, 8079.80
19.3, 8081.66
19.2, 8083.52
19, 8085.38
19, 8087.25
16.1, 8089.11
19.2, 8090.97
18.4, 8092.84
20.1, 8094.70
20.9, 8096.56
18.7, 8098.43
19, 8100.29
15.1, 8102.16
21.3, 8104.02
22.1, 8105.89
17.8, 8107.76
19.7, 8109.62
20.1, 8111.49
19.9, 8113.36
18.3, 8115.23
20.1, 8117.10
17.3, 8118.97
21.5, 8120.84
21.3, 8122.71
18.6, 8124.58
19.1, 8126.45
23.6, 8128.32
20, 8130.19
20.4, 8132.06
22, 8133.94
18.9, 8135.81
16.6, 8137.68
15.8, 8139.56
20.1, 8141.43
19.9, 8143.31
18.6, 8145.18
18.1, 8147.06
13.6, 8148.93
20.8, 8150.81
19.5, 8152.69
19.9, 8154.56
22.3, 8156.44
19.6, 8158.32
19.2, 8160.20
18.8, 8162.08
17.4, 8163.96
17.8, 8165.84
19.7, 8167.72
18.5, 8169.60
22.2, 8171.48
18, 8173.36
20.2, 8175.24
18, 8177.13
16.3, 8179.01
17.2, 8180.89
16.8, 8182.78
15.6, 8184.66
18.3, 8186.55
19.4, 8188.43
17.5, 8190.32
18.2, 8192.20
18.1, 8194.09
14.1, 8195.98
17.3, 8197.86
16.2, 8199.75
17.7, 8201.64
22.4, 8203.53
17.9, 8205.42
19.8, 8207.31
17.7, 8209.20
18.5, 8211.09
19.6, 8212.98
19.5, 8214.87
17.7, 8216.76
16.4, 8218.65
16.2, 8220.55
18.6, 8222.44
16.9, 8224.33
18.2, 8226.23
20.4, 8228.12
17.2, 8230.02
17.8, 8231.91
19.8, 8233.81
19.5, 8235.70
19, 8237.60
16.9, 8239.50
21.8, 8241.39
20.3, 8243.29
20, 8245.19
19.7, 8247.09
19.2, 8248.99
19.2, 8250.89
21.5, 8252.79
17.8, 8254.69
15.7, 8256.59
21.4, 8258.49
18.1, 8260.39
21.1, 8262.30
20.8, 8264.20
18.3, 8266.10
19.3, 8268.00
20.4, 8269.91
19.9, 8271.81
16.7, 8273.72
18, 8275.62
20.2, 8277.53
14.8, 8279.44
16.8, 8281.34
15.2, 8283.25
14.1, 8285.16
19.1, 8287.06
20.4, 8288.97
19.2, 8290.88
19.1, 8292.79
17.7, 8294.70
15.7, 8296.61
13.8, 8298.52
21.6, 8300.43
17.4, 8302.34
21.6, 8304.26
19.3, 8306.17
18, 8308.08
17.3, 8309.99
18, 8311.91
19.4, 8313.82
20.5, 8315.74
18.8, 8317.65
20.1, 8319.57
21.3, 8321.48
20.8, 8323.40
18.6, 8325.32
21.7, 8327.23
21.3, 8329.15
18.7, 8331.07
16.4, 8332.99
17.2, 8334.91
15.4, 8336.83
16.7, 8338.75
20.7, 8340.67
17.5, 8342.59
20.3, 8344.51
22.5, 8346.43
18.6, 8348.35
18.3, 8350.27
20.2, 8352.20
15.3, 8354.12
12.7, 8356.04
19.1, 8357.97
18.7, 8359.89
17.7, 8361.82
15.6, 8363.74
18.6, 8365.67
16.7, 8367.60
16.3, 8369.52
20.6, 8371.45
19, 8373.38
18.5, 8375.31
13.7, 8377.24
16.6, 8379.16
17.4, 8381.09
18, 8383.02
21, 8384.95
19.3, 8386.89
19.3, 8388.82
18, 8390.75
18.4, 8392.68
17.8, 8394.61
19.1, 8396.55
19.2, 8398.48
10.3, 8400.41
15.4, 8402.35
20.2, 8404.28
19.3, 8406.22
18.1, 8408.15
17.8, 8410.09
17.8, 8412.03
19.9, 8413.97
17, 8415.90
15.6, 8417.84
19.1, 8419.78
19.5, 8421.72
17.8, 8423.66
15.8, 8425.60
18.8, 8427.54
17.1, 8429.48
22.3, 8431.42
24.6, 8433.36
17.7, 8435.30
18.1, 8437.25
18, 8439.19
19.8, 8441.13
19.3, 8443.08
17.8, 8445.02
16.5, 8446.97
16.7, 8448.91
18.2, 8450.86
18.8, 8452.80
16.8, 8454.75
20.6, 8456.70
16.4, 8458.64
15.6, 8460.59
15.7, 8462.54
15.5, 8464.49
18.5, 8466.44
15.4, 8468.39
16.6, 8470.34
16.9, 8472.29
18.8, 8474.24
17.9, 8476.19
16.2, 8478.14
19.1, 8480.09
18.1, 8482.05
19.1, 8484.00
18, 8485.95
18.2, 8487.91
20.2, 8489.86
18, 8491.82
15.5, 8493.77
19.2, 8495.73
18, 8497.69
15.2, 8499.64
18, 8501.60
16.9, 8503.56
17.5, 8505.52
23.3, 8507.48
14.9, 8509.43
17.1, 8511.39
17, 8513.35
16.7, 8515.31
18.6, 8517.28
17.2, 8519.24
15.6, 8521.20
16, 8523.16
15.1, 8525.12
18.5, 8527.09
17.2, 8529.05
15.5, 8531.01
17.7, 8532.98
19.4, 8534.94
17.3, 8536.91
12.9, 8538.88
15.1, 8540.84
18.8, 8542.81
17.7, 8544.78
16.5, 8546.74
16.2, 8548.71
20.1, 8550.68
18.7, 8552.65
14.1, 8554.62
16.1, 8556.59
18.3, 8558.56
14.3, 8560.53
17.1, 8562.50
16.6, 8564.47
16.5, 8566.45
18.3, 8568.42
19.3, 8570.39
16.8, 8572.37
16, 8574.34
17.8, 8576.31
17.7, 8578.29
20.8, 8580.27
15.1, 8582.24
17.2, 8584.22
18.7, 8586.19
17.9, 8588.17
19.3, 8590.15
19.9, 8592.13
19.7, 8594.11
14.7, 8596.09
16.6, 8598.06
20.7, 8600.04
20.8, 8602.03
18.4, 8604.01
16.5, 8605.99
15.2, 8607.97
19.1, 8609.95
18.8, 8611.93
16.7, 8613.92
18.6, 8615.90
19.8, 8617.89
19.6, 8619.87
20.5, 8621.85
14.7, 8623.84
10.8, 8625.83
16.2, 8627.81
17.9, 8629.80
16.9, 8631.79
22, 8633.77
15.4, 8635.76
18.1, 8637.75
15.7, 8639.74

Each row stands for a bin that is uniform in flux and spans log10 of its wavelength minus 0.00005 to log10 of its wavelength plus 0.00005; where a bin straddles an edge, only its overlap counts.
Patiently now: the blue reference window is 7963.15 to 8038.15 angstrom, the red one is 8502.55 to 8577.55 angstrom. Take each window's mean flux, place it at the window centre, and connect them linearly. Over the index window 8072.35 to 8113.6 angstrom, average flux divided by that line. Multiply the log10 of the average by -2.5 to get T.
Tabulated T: -0.12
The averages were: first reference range 17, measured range 18.9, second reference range 17.1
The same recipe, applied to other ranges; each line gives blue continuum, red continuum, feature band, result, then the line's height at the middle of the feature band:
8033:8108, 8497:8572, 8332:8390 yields -0.02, 17.6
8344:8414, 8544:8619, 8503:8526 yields 0.04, 17.8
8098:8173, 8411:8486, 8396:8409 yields 0.05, 18.2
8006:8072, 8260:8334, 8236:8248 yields -0.06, 18.5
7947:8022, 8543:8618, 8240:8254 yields -0.17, 17.2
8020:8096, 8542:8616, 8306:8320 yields -0.06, 17.8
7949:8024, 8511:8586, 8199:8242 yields -0.09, 17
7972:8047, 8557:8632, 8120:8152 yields -0.12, 17.3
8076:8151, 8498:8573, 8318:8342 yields -0.06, 18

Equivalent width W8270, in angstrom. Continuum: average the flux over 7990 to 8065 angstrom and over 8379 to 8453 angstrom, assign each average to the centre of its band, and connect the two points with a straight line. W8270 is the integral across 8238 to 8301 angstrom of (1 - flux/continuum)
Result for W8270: -2.04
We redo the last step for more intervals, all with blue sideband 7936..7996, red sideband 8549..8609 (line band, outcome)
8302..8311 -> -0.8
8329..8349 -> -1.4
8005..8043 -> -1.2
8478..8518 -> -0.8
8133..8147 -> -1.4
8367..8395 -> -1.1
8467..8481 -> 0.2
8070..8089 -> -1.4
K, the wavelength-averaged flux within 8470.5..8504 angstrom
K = 17.8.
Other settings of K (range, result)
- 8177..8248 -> 18.2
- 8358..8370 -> 17.5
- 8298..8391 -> 18.5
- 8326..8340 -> 18.3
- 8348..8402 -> 17.6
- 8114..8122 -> 19.4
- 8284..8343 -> 18.6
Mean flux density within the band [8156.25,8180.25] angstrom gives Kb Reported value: 19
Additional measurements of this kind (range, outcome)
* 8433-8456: 18.4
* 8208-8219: 18.4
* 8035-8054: 18.4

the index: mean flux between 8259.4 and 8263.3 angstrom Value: 19.6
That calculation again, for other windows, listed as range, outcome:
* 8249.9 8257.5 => 18.6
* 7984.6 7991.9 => 16.2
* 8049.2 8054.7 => 20.2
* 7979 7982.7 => 14.6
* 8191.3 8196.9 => 16.8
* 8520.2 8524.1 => 15.8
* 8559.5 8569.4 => 16.6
